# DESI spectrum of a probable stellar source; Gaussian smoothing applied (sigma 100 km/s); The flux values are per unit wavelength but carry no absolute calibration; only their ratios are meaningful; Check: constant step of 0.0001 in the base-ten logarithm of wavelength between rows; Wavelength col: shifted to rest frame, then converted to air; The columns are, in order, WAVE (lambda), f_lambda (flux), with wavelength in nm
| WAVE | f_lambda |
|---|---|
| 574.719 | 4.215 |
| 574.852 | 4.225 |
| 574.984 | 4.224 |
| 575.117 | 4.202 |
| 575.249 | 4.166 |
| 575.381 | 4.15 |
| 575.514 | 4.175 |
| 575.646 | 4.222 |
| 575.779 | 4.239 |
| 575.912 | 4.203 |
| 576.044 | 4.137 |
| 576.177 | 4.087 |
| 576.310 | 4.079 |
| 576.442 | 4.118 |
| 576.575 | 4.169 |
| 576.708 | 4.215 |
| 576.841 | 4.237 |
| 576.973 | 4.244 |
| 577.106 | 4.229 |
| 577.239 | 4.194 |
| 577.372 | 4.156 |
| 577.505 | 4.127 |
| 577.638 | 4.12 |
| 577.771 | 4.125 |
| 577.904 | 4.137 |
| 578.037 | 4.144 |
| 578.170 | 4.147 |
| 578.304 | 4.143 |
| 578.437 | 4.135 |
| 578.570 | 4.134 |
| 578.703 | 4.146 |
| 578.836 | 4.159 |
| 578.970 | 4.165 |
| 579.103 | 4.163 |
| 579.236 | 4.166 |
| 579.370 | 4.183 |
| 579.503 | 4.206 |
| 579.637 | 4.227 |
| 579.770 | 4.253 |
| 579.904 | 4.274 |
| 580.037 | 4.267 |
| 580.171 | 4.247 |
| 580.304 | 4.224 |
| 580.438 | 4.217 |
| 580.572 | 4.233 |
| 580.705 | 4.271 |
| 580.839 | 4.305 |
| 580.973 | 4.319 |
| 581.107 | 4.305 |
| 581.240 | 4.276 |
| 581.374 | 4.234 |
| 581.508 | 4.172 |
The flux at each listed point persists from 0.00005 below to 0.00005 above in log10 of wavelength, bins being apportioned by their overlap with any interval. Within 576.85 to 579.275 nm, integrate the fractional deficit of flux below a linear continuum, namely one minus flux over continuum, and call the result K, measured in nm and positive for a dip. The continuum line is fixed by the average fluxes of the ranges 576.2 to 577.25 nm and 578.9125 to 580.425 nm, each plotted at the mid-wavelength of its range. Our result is 0.02 nm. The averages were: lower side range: 4.18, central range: 4.16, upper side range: 4.22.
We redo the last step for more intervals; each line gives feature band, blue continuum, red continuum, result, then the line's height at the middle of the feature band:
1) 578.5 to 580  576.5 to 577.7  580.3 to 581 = 0.01 nm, 4.23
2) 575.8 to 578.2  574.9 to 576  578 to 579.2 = 0.01 nm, 4.17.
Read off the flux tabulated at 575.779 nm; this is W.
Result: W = 4.239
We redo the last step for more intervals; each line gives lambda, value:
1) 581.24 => 4.276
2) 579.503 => 4.206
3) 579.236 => 4.166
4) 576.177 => 4.087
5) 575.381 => 4.15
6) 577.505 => 4.127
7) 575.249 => 4.166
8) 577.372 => 4.156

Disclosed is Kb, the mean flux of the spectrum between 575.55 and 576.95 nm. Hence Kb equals 4.17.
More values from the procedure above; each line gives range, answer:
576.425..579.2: 4.16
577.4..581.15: 4.2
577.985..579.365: 4.15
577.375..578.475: 4.13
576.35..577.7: 4.18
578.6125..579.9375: 4.19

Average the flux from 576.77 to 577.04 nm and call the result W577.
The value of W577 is 4.25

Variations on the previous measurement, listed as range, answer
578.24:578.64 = 4.14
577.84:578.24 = 4.14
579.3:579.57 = 4.19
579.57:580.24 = 4.26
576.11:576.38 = 4.08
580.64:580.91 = 4.28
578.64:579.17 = 4.16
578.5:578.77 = 4.15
